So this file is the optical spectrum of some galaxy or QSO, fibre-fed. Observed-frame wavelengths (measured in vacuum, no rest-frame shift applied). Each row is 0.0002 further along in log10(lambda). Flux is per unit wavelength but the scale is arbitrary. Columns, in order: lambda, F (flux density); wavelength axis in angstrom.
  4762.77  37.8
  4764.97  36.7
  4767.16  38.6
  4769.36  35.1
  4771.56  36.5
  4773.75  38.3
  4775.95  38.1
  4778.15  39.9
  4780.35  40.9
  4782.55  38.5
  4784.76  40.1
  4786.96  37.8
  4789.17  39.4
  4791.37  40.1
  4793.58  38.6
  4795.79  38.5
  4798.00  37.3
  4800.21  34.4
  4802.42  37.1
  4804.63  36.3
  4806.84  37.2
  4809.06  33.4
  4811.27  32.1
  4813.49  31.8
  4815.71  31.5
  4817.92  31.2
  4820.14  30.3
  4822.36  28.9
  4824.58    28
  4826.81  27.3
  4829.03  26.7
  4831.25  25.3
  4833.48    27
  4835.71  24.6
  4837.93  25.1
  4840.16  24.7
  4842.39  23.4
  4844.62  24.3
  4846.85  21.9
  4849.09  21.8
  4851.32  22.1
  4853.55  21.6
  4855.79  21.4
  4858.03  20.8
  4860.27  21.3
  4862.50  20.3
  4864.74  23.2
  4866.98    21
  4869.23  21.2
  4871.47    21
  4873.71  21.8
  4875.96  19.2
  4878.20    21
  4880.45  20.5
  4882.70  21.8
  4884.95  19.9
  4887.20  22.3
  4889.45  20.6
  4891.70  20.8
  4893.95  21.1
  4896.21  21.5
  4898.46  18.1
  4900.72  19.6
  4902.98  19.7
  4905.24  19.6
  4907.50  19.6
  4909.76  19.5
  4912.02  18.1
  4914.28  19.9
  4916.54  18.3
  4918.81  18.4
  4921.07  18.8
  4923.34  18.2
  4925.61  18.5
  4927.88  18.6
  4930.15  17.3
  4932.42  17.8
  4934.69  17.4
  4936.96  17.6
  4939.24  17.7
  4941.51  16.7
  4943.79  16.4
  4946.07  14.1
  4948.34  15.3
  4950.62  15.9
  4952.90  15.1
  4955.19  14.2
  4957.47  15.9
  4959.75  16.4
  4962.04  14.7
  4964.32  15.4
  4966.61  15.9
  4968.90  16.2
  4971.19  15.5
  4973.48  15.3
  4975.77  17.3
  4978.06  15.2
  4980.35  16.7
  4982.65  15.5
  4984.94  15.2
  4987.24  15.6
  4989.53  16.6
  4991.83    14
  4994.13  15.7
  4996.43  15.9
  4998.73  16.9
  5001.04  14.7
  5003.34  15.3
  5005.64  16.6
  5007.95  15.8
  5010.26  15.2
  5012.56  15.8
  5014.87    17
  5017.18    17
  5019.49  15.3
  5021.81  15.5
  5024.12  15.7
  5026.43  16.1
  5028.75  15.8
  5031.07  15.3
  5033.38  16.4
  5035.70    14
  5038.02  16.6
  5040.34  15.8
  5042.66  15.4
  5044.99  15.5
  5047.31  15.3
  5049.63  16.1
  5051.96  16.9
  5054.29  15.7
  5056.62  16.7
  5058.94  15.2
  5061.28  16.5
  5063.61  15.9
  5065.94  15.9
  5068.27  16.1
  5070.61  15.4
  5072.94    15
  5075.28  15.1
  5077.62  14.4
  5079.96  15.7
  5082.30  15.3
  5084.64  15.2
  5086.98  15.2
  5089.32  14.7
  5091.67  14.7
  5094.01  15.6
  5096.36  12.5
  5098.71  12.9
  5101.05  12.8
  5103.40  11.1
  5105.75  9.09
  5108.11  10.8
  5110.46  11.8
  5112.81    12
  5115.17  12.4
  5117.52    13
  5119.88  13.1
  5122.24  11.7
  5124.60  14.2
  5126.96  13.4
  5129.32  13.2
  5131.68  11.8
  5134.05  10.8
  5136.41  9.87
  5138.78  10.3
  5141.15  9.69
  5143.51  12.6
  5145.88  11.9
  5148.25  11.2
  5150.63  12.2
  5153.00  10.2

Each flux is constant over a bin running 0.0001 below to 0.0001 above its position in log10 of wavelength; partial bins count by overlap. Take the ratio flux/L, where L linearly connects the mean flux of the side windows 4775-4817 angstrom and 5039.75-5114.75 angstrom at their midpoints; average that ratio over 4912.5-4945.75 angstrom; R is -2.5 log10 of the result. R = 0.42 mag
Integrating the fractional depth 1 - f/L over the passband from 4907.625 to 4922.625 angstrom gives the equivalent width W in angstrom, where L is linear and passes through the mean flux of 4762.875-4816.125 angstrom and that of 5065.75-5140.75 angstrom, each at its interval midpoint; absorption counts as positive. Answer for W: 4.7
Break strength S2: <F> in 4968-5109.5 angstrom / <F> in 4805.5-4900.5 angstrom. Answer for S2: 0.6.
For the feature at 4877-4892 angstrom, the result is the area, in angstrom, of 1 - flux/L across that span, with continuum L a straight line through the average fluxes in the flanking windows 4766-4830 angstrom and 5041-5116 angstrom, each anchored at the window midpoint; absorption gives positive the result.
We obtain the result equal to 4.1 angstrom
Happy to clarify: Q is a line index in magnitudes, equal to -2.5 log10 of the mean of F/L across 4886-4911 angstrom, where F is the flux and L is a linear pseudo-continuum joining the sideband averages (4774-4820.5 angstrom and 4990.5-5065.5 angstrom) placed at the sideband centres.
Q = 0.332 mag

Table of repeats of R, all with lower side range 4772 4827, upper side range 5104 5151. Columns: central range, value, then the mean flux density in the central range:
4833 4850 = 0.33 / 24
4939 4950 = 0.49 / 15.9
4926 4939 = 0.41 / 17.8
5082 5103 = 0.01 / 14.2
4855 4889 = 0.39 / 21.1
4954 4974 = 0.46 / 15.5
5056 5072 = 0.03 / 15.9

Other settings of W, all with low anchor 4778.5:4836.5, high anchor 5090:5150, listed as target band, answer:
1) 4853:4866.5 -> 3.9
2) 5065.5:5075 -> 0.0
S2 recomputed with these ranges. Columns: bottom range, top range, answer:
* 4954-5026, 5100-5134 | 0.77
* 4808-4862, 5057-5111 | 0.55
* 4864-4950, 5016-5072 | 0.82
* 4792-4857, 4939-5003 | 0.54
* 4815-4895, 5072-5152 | 0.55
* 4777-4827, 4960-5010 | 0.44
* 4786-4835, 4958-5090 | 0.47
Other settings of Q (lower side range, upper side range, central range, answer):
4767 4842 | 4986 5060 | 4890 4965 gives 0.31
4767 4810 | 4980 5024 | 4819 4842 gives 0.25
